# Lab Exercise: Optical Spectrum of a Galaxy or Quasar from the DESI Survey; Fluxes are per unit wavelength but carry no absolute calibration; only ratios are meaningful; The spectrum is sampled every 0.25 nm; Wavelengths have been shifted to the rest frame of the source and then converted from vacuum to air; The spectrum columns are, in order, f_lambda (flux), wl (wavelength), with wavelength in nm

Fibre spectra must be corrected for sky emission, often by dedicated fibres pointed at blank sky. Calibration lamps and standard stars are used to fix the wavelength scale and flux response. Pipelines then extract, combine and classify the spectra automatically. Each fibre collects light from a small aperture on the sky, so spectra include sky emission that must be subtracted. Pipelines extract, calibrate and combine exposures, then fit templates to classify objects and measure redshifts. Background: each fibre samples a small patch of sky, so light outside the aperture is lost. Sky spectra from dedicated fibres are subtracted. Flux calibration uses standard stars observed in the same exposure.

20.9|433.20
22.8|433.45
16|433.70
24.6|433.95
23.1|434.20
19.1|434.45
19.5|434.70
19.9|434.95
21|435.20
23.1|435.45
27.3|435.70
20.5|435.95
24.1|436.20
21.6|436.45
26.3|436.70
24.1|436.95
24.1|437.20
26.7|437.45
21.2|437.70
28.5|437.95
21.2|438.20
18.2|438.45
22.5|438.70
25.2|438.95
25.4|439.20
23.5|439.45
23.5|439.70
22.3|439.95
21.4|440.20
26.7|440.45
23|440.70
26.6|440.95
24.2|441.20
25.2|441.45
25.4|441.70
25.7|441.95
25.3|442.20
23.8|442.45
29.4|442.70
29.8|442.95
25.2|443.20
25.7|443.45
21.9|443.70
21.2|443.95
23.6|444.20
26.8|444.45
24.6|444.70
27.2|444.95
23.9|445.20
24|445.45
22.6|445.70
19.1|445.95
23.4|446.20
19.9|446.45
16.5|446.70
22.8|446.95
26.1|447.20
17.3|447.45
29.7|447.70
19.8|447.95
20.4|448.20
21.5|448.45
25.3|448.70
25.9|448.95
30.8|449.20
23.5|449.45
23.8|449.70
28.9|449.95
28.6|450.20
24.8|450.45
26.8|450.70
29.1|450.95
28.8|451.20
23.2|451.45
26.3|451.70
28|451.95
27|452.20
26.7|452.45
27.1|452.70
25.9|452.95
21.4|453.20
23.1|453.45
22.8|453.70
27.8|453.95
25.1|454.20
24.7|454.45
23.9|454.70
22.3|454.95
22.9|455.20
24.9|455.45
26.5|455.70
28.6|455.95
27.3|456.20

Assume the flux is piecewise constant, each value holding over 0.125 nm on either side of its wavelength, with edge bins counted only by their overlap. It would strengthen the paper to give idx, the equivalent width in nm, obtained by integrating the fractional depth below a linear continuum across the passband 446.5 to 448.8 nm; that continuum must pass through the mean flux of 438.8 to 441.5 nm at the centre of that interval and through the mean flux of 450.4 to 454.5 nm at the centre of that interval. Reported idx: 0.29 nm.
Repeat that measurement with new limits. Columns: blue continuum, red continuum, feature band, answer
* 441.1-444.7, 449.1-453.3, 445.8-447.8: 0.32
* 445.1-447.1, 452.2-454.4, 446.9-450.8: -0.31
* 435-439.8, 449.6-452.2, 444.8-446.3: 0.13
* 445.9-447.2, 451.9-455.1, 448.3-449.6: -0.17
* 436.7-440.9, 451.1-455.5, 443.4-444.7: 0.02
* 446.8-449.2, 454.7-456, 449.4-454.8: -0.37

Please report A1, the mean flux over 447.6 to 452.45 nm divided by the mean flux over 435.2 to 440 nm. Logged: 1.1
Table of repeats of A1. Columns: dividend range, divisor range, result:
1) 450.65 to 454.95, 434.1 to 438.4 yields 1.12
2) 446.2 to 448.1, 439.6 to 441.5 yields 0.91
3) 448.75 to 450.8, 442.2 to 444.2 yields 1.06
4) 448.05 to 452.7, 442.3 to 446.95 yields 1.10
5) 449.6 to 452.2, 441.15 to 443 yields 1.03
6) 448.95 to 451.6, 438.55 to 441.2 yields 1.12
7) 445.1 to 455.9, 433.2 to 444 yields 1.04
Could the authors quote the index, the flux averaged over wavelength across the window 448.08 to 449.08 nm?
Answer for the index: 23.3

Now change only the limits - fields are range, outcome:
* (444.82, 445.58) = 25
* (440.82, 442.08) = 25.4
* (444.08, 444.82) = 25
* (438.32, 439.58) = 23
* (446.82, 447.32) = 24.4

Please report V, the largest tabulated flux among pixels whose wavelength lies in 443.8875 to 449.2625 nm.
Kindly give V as 30.8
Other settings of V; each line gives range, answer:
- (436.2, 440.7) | 28.5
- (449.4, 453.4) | 29.1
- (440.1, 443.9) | 29.8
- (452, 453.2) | 27.1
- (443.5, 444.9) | 26.8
